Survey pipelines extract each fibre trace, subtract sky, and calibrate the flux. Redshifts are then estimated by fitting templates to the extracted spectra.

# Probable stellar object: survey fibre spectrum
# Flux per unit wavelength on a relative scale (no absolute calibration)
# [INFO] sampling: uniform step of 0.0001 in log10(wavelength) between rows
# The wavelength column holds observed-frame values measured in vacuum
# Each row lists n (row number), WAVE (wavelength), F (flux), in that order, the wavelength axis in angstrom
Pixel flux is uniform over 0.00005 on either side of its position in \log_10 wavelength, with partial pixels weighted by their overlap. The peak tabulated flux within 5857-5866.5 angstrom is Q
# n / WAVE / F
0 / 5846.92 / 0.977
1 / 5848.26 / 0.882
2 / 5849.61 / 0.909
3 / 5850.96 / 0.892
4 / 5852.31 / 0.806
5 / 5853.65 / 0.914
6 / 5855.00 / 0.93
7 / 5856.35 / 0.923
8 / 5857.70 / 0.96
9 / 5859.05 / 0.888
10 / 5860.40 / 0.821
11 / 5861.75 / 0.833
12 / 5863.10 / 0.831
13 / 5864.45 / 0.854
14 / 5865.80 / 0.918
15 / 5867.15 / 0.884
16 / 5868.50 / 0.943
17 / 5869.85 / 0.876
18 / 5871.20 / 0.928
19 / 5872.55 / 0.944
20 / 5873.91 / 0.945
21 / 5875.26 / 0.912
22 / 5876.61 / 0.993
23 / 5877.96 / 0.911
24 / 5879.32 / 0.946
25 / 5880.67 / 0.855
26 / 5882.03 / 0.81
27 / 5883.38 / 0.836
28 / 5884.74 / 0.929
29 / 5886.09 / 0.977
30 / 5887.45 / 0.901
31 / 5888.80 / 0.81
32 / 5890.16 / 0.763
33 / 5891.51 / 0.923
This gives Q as 0.96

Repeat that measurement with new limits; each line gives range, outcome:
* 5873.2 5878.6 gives 0.993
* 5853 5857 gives 0.93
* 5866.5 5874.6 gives 0.945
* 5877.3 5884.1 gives 0.946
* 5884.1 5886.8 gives 0.977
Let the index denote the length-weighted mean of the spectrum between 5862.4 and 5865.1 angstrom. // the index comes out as 0.842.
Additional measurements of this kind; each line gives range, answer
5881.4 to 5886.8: 0.889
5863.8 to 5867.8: 0.886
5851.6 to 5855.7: 0.884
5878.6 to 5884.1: 0.861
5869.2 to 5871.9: 0.904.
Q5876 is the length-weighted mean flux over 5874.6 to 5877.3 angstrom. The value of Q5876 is 0.955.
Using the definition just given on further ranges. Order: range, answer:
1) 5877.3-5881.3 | 0.904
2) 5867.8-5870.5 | 0.91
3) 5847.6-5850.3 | 0.894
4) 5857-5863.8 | 0.866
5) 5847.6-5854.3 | 0.88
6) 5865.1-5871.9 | 0.911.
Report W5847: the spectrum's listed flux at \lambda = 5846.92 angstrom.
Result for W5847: 0.977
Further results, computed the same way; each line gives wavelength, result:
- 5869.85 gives 0.876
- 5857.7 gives 0.96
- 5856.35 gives 0.923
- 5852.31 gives 0.806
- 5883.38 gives 0.836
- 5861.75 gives 0.833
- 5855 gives 0.93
